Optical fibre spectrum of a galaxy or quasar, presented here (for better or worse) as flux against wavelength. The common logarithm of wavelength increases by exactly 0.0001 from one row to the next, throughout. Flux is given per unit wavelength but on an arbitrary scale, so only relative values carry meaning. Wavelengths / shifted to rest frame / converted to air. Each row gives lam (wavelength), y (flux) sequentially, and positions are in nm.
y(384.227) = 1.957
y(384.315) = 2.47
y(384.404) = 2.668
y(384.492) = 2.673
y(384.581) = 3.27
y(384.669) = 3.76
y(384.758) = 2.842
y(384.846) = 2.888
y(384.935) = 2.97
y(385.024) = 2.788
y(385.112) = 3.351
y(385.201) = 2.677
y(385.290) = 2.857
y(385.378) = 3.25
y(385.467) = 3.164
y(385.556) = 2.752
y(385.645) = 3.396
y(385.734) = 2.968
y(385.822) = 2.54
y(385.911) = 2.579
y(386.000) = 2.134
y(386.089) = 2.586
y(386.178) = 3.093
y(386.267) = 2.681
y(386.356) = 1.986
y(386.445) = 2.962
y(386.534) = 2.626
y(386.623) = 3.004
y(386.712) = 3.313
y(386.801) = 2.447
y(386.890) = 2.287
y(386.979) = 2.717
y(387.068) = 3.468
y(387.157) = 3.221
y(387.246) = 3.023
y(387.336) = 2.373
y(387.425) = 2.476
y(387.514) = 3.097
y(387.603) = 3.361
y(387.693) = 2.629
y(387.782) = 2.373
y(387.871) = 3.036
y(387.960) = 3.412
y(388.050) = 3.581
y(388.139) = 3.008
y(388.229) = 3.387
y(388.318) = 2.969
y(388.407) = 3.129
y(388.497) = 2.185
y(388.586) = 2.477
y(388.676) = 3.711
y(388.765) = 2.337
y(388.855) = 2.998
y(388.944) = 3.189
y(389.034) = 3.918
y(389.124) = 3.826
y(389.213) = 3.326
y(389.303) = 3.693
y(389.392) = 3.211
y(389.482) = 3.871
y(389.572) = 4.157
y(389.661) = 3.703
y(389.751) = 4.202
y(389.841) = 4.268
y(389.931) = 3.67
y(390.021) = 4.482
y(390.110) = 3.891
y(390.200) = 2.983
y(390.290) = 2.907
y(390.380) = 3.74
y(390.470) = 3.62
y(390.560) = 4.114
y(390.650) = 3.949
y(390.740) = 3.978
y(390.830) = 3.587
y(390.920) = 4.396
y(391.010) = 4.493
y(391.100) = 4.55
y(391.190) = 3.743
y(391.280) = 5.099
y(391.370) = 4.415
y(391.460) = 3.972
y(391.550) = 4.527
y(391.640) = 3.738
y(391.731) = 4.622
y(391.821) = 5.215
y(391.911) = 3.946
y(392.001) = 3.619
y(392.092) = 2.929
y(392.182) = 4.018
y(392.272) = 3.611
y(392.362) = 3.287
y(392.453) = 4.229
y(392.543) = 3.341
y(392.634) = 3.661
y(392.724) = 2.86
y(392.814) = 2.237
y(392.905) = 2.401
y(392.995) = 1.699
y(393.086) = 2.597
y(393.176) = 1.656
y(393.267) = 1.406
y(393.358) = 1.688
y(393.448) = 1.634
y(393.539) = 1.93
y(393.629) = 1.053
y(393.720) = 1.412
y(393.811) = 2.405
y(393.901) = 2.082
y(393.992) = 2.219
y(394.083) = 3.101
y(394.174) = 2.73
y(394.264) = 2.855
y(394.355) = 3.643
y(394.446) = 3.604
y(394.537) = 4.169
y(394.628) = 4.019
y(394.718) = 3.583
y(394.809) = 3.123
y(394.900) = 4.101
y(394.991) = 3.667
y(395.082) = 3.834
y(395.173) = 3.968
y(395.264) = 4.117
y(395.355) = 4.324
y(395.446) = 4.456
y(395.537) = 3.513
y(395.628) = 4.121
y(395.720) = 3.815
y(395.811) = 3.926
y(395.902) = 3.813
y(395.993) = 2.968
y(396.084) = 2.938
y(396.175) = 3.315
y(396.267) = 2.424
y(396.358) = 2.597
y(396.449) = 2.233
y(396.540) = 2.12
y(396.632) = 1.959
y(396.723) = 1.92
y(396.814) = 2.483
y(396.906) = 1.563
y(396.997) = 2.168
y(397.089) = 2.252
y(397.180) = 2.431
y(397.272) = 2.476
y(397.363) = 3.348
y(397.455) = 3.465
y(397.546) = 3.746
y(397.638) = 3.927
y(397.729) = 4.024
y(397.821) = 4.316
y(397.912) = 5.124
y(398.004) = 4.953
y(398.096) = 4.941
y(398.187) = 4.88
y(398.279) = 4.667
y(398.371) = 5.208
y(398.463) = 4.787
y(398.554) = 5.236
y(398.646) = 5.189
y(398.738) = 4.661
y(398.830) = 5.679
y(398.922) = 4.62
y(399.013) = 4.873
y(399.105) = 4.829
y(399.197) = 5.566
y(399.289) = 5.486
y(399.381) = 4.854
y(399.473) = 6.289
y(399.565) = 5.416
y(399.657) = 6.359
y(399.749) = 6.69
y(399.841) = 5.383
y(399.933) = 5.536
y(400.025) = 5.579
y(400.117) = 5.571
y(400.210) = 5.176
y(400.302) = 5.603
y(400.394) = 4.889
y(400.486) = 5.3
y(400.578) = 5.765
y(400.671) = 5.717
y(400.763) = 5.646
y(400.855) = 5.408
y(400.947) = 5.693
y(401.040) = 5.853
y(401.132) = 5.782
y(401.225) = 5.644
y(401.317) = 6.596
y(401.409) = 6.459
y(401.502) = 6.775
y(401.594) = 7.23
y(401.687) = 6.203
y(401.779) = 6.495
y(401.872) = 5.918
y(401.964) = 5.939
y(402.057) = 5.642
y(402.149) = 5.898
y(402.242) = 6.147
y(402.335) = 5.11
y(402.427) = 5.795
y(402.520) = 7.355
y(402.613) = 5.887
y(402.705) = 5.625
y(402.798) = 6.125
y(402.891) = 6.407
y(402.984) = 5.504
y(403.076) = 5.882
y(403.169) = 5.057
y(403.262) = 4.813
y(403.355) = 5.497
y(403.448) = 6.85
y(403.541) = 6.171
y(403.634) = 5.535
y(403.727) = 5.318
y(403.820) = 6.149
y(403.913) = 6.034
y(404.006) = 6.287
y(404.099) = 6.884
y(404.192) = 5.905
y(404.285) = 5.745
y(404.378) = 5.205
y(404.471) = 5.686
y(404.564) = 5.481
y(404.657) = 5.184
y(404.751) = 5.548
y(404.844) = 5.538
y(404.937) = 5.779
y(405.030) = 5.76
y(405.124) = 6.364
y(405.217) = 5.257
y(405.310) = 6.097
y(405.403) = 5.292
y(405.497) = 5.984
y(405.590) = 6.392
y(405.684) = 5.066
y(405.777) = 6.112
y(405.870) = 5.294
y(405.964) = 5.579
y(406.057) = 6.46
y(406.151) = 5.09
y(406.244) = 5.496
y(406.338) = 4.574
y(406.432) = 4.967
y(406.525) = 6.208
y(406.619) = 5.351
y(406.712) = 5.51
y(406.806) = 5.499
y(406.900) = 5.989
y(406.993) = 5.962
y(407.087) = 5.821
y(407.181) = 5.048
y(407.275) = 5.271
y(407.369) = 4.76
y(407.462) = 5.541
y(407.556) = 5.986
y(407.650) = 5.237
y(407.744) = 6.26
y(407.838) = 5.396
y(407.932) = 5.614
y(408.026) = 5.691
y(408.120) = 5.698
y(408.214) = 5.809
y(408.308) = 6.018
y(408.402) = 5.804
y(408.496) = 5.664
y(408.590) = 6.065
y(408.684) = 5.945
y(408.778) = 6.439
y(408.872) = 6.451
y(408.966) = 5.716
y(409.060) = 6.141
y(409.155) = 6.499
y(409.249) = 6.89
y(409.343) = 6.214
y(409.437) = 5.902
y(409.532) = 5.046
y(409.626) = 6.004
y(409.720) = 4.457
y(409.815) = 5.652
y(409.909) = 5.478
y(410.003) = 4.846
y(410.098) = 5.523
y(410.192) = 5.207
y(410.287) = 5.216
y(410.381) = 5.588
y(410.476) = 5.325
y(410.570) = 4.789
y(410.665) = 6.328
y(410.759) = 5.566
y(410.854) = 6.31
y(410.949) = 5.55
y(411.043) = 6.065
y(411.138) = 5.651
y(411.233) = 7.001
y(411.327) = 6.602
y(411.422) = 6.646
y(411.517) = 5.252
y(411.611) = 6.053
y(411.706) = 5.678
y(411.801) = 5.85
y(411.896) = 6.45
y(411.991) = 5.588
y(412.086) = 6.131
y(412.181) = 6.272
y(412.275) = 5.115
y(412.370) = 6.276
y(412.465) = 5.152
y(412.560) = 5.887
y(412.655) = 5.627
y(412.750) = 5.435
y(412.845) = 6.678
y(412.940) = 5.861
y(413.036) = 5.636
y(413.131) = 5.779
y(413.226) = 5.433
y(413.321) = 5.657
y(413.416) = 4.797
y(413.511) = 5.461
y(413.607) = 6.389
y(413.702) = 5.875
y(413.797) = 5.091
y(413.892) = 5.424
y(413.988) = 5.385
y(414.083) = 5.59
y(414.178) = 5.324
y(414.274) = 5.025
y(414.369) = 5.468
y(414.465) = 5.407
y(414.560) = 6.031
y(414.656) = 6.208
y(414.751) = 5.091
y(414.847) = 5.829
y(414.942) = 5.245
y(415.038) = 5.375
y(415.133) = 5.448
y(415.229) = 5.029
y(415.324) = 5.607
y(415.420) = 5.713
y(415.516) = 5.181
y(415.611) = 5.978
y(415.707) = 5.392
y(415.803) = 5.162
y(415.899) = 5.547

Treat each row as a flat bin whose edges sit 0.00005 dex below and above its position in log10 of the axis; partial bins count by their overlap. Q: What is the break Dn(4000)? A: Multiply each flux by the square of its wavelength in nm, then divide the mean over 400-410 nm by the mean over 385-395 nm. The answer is 1.95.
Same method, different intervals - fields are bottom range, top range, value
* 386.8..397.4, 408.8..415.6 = 1.95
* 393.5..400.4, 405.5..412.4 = 1.56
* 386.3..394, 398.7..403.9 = 1.89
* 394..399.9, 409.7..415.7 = 1.54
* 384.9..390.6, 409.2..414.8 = 2.06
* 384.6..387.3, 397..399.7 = 1.69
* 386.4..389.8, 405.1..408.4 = 1.97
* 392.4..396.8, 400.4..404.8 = 2.08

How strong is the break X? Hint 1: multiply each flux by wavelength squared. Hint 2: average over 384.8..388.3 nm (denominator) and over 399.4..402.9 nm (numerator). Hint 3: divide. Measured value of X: 2.20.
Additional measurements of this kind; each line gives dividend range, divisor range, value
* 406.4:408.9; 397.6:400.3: 1.15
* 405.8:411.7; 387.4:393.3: 1.80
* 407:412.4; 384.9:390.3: 2.08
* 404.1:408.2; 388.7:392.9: 1.61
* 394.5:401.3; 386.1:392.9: 1.32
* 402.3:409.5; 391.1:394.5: 2.00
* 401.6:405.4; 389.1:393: 1.65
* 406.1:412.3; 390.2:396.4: 1.84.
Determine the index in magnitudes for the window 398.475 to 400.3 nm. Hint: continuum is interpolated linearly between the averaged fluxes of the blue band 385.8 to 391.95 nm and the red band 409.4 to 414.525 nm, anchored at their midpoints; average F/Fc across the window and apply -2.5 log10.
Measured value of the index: -0.22 mag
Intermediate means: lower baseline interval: 3.4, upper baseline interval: 5.66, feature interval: 5.41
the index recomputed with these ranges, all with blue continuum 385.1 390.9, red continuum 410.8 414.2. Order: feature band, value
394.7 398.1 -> 0.21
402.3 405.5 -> -0.19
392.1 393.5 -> 0.34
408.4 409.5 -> -0.13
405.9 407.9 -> -0.06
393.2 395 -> 0.39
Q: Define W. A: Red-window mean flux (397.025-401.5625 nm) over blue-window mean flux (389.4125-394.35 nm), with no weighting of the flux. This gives 1.5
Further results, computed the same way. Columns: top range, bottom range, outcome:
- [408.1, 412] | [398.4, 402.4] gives 1.03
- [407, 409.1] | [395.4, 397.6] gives 1.97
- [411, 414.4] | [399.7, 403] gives 0.98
